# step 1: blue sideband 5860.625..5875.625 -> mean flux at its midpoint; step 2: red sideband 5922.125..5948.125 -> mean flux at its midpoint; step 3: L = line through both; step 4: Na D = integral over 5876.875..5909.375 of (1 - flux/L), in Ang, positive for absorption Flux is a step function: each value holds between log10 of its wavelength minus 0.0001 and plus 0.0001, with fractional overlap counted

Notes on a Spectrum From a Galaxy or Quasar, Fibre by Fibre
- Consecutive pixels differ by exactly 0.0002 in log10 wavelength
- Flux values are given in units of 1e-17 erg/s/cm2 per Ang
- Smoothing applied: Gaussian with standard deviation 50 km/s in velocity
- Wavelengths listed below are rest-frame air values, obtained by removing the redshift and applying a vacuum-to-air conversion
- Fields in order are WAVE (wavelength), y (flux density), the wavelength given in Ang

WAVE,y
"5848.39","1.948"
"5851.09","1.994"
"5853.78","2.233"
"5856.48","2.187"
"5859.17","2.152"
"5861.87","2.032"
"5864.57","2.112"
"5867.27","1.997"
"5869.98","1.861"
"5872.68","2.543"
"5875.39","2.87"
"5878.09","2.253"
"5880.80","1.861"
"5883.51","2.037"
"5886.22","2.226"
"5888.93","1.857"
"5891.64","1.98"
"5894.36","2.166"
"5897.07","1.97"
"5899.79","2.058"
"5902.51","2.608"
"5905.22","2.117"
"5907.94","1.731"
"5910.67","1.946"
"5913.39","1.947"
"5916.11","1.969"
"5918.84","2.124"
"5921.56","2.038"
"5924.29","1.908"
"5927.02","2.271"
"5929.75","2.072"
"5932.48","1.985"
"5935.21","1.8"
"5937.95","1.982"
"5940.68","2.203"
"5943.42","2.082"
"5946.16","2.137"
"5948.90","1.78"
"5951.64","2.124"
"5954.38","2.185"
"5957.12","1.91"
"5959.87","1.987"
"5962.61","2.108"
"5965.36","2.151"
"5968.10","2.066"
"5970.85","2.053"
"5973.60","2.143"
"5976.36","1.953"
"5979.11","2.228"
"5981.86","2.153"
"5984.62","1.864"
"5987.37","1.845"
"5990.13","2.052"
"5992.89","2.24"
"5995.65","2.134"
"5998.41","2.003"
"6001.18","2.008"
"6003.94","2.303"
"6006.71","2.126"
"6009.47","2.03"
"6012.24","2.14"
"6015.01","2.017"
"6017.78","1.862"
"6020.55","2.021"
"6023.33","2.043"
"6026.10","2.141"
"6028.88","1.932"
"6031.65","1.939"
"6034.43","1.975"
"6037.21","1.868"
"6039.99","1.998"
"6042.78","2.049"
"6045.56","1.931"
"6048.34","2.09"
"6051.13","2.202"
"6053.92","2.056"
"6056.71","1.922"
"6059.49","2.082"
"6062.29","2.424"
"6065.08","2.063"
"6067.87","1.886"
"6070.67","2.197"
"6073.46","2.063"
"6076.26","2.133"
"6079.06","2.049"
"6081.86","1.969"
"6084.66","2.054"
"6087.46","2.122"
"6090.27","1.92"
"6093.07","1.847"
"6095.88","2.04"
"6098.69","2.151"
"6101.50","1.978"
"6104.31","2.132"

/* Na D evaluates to 1.0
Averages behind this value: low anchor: 2.19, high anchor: 2.04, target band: 2.07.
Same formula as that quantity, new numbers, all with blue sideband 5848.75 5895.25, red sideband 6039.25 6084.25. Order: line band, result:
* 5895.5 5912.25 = 0.4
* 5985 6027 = 0.6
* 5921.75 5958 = 1.3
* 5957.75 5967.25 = 0.2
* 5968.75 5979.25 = 0.1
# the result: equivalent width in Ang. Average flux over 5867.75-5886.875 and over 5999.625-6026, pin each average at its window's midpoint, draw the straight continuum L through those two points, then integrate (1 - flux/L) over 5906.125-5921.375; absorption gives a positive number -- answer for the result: 1.6 Ang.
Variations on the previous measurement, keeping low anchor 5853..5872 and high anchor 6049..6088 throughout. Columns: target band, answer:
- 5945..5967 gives 0.5 Ang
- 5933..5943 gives 0.4 Ang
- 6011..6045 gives 1.5 Ang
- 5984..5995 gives 0.4 Ang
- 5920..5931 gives 0.1 Ang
